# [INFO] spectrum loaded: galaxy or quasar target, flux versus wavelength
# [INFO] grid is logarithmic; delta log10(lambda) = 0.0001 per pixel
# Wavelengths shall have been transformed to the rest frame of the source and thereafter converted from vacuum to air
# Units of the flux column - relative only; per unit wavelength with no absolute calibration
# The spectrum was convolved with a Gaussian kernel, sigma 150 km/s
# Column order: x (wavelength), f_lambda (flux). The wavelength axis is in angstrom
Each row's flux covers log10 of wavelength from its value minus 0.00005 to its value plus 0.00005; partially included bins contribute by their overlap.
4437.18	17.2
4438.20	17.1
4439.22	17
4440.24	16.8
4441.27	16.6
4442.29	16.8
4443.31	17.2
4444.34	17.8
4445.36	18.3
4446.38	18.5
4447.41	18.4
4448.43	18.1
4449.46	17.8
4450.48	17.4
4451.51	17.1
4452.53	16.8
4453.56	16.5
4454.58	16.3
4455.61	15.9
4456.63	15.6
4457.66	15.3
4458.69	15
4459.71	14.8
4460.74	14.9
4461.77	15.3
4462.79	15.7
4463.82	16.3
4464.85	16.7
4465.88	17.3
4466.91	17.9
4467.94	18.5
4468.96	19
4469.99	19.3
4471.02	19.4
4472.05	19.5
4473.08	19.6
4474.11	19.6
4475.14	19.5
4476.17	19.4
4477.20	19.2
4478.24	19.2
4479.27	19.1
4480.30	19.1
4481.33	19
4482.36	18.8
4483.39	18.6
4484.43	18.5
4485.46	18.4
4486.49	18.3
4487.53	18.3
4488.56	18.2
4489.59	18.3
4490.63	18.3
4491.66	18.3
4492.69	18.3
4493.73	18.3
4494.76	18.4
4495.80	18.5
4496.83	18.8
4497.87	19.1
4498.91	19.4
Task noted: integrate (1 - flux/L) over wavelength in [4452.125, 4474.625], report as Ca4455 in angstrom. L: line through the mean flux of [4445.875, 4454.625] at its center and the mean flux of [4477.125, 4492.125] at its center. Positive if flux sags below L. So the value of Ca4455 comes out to 1.1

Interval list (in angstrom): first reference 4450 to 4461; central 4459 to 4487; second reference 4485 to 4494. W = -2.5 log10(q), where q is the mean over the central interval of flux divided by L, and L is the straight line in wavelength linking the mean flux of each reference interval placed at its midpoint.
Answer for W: -0.06 mag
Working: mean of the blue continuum 16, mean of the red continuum 18.3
